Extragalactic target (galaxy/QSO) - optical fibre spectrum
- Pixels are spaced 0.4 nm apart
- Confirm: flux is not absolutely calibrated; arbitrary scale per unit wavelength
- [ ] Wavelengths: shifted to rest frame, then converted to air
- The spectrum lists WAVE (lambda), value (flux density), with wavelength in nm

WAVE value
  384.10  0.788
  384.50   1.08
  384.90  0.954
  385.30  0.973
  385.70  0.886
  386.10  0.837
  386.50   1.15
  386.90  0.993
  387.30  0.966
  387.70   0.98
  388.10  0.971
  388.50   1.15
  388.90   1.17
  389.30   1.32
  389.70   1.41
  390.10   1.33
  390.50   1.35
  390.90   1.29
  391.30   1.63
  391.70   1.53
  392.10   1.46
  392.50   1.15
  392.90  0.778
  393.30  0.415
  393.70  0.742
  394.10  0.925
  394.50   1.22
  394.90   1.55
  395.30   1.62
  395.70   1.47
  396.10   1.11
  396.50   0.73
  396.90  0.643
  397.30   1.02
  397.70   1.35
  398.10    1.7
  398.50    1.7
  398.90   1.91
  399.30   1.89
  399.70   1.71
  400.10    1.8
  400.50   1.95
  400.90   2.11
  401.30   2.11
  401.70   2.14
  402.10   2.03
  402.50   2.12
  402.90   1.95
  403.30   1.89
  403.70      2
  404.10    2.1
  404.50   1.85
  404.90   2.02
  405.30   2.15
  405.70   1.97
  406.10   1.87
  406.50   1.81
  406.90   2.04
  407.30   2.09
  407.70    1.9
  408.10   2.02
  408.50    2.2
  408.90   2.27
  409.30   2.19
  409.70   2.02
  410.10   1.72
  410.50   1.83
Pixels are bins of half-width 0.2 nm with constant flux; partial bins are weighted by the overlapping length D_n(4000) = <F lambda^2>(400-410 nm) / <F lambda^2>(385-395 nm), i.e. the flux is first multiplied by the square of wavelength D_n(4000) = 1.9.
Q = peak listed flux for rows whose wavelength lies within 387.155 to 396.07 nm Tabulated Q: 1.63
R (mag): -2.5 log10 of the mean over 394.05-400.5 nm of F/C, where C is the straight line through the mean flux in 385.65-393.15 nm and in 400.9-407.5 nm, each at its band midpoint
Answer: 0.15 mag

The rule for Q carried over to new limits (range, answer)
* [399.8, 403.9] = 2.14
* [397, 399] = 1.91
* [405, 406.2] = 2.15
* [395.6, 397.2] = 1.47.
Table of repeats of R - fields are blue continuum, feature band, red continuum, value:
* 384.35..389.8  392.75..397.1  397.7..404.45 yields 0.45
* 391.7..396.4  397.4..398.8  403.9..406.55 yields -0.09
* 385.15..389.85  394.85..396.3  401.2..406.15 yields 0.08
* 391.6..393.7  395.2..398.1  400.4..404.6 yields 0.22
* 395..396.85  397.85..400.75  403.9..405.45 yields -0.19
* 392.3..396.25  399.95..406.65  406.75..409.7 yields -0.15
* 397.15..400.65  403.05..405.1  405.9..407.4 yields -0.07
